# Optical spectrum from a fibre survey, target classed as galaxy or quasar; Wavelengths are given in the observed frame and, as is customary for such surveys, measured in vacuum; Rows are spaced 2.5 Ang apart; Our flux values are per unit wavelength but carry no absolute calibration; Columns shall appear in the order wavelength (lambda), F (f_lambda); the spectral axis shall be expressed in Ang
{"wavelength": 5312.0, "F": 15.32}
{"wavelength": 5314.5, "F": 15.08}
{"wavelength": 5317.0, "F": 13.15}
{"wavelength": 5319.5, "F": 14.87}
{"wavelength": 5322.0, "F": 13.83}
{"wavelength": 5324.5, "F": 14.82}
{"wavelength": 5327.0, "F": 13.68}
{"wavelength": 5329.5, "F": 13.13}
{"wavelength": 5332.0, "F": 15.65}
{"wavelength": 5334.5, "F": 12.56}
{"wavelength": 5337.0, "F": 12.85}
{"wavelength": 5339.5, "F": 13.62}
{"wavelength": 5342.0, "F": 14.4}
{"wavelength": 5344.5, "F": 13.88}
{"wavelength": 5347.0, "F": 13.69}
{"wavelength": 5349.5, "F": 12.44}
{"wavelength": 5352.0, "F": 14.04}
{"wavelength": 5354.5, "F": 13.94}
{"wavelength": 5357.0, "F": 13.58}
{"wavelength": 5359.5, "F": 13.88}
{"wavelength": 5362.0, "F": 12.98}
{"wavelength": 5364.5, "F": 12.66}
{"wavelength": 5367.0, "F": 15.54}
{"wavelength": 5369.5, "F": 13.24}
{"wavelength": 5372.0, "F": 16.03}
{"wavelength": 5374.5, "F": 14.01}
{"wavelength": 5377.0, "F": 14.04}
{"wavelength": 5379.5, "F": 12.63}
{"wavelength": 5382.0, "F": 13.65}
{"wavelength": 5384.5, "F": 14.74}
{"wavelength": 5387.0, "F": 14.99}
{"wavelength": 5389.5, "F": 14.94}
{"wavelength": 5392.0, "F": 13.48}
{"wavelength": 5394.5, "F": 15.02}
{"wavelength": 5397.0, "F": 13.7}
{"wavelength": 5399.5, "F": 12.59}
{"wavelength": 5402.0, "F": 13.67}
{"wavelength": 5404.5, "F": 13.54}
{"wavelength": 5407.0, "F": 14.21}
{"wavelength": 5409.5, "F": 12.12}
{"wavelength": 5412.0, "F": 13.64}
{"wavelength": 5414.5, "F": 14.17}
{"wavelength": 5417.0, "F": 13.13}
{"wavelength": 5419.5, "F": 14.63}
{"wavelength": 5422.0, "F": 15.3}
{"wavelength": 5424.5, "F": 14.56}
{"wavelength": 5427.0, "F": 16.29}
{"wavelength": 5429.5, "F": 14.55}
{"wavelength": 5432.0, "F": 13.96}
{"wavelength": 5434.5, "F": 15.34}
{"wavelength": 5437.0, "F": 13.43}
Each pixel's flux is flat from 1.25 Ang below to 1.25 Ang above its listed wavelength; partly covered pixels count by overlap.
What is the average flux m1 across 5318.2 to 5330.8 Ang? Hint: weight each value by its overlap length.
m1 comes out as 14.1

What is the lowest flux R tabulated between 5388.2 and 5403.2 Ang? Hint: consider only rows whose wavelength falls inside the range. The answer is 12.59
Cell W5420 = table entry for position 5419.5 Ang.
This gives 14.63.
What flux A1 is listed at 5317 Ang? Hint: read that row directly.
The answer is 13.15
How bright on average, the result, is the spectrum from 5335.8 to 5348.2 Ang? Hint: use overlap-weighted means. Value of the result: 13.7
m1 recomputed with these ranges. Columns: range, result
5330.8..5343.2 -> 13.8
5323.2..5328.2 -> 14.3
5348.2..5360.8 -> 13.6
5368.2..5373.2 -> 14.6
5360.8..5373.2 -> 14.1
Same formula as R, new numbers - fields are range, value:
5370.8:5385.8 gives 12.63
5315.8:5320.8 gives 13.15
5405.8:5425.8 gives 12.12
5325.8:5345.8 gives 12.56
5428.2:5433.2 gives 13.96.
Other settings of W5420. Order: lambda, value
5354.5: 13.94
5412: 13.64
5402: 13.67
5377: 14.04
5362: 12.98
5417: 13.13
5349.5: 12.44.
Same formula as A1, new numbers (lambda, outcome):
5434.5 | 15.34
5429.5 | 14.55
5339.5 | 13.62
